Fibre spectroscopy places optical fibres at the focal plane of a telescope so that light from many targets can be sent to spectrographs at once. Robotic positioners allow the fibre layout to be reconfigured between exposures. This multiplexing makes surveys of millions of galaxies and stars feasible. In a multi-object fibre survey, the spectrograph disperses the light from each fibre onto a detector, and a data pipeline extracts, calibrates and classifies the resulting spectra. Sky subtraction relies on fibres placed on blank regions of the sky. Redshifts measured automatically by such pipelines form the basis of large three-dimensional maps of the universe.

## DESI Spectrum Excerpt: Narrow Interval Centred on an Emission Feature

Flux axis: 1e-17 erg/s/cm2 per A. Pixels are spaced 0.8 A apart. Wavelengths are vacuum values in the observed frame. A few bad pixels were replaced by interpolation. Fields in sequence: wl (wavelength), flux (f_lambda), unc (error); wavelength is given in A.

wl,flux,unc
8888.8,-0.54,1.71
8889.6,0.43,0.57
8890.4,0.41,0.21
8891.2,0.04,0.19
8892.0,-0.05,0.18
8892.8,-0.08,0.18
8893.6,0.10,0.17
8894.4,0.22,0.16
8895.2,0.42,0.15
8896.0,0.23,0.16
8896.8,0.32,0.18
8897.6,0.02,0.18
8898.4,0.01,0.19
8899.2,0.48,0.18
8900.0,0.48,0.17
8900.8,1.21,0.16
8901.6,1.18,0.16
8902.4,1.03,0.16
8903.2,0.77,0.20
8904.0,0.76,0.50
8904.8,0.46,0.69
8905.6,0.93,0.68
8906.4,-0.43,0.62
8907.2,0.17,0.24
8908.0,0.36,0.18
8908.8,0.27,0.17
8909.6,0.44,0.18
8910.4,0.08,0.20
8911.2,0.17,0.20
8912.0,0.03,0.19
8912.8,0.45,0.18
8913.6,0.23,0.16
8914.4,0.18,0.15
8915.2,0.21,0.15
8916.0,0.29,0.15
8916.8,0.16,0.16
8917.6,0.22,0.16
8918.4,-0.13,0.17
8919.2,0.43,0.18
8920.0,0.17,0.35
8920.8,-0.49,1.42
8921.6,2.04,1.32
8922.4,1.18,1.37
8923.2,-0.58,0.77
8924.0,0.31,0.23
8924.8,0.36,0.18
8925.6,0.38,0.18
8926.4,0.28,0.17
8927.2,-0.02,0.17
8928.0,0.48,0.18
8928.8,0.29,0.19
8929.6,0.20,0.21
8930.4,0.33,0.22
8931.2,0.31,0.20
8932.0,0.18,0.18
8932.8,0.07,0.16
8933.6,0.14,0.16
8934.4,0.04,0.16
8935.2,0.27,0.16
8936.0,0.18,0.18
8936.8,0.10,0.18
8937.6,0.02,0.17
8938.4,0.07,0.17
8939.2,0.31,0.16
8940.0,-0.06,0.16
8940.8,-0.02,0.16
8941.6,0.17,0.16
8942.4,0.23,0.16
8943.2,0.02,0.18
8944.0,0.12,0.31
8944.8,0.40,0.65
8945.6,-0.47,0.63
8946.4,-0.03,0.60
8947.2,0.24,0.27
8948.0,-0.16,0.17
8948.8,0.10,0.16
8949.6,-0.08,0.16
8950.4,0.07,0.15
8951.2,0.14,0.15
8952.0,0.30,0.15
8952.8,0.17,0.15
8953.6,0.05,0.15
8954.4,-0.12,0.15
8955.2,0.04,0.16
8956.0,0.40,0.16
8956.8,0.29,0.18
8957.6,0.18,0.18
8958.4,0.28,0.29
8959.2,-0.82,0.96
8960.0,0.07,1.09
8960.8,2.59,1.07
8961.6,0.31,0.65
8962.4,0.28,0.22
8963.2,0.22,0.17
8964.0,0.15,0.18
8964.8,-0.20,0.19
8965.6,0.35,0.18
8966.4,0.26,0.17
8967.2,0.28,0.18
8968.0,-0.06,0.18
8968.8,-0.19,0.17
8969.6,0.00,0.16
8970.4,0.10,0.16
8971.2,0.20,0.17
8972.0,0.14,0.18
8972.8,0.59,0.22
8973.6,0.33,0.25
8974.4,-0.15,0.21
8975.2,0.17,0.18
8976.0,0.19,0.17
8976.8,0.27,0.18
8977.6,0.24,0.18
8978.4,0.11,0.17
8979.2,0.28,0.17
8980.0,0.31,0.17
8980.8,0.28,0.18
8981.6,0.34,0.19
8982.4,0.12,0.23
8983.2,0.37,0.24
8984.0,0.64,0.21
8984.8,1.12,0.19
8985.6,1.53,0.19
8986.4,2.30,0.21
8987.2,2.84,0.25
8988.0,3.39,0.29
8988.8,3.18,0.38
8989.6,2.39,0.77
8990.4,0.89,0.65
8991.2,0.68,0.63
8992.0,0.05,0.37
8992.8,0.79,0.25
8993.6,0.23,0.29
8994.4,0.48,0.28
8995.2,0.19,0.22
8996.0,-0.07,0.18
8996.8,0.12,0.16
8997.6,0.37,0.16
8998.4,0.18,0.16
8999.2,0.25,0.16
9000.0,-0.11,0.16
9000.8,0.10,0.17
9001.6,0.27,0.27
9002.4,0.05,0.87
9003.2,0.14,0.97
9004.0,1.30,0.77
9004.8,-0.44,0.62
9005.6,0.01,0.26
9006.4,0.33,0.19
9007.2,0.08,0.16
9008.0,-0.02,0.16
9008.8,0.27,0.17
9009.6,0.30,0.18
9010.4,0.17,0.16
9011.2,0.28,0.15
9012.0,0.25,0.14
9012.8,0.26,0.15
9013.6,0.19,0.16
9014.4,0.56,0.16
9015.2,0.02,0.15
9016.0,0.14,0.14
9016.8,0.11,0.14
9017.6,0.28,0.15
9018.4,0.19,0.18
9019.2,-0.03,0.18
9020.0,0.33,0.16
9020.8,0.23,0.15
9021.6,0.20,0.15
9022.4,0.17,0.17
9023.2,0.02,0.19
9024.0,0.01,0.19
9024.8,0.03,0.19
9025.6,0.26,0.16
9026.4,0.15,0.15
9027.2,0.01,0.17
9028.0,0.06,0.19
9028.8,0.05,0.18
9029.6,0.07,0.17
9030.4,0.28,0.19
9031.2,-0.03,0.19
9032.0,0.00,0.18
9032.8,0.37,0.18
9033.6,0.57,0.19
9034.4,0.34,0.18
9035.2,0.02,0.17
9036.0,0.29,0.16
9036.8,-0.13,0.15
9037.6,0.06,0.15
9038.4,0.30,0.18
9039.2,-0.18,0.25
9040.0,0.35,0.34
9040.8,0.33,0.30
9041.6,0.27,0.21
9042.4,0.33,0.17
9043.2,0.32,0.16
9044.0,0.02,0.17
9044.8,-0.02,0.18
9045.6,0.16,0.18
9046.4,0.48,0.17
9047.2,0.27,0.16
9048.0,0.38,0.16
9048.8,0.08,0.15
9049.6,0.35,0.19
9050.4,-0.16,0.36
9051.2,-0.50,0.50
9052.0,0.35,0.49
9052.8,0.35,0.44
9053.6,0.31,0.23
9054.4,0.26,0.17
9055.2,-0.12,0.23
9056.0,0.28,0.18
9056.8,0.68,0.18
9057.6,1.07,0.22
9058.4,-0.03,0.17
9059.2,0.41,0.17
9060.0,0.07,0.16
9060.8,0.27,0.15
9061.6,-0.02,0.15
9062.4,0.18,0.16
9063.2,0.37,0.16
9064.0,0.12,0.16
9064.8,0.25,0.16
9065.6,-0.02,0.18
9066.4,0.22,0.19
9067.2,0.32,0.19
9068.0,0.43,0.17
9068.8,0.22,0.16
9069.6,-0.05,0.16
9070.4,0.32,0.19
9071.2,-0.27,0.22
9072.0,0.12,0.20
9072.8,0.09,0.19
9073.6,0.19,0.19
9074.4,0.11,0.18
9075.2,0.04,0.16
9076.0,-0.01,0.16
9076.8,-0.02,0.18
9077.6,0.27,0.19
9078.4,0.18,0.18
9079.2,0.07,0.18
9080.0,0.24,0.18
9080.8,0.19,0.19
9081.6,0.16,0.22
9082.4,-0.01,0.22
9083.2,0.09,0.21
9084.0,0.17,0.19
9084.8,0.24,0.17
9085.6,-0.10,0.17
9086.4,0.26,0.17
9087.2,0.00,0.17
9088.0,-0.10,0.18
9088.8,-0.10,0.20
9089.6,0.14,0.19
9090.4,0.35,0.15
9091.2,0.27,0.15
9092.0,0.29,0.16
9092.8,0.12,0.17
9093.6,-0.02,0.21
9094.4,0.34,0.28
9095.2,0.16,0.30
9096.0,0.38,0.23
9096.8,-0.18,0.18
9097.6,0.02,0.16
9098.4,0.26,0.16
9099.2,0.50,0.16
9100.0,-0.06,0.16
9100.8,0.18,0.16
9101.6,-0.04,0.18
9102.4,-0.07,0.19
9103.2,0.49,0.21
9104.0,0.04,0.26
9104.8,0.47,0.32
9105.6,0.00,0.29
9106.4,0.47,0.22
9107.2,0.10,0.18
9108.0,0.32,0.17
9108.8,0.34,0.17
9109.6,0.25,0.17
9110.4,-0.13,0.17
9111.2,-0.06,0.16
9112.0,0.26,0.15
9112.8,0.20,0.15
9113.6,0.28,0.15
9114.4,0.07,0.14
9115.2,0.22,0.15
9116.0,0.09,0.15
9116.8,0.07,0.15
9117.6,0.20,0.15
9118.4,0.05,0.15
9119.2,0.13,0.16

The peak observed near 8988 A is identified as [O III] 5007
